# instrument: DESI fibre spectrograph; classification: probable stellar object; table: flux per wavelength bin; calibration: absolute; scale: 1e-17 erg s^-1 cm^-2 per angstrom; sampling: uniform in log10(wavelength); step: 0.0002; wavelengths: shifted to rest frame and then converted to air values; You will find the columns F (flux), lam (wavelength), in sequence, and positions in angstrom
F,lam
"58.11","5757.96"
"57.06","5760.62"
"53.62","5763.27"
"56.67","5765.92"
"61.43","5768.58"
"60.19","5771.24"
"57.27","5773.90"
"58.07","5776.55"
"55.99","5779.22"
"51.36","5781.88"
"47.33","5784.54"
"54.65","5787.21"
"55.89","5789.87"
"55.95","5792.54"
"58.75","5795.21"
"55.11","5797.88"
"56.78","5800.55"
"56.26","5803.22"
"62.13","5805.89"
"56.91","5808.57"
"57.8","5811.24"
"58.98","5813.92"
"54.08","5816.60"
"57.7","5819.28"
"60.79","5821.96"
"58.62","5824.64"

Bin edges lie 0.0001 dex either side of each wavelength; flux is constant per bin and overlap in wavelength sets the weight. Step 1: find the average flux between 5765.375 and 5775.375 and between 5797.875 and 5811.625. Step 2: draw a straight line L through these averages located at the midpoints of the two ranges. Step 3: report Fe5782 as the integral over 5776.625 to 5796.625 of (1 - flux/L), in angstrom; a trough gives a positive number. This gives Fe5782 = 1.3 angstrom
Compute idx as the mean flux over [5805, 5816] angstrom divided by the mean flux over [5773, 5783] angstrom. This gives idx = 1.05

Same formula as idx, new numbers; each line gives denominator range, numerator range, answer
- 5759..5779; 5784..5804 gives 0.96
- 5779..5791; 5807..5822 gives 1.09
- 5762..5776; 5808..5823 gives 1.00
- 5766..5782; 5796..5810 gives 1.00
